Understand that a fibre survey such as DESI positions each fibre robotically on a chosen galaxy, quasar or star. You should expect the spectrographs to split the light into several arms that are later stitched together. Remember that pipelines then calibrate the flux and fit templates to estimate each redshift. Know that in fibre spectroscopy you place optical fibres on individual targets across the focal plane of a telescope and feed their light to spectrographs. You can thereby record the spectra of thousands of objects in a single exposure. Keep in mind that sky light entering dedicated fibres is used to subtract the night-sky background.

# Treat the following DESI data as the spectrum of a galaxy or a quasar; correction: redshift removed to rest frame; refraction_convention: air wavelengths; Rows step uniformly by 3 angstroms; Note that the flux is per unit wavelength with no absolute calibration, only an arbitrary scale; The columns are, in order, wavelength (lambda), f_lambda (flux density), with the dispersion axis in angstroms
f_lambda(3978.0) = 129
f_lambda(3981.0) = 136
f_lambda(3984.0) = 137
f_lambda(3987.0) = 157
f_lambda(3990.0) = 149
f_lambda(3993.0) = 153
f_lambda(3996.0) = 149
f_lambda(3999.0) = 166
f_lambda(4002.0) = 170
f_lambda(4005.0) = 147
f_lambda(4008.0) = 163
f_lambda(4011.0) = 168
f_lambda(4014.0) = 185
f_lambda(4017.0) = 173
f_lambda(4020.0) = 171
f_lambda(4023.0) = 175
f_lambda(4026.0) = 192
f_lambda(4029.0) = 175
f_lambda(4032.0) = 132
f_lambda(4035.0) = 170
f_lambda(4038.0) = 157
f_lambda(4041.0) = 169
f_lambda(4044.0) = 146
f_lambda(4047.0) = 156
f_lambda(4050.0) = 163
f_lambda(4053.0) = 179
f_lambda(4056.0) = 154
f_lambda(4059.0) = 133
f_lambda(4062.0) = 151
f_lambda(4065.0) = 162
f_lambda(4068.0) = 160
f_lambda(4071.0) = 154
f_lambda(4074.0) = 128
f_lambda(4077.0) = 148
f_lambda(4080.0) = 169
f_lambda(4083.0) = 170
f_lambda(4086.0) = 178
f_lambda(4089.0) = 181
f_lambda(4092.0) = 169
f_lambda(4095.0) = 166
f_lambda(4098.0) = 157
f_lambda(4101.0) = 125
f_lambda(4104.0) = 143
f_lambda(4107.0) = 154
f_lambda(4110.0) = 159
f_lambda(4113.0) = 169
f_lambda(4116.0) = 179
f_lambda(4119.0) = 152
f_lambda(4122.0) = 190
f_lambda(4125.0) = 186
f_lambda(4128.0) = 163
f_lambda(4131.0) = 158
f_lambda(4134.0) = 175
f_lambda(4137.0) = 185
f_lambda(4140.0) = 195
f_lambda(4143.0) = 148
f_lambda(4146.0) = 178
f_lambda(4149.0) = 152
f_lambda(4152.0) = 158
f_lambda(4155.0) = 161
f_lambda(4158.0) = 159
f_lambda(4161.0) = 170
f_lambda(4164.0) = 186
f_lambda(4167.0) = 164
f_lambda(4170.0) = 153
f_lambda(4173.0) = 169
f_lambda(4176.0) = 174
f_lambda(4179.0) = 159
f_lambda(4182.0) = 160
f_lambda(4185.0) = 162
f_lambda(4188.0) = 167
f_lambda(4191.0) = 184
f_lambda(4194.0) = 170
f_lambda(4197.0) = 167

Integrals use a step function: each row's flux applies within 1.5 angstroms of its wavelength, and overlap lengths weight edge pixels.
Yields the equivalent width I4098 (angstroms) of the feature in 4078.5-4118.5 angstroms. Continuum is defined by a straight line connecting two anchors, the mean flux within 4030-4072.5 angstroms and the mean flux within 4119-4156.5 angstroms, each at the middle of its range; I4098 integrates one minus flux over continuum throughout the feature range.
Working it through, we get 0.2 angstroms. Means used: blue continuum 156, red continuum 170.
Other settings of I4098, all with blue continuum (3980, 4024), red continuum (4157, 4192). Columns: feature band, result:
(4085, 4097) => -0.66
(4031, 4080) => 2.31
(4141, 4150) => 0.23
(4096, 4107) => 1.32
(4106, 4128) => -0.66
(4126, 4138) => -0.36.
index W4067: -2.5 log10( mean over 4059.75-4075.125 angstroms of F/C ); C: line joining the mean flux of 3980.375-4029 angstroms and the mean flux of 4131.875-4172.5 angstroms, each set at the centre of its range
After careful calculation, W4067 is 0.098 mag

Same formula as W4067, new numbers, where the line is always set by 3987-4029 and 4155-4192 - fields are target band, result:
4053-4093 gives 0.05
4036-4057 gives 0.04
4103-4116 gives 0.05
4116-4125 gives -0.05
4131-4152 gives -0.02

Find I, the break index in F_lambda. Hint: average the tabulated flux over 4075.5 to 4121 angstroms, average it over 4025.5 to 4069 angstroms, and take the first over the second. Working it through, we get 1.0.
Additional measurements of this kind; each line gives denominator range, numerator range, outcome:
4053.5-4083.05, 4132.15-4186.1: 1.09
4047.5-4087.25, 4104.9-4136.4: 1.07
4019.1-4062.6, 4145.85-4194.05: 1.03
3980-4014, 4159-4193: 1.08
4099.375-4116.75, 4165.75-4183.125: 1.06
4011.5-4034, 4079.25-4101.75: 0.96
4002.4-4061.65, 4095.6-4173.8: 1.01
